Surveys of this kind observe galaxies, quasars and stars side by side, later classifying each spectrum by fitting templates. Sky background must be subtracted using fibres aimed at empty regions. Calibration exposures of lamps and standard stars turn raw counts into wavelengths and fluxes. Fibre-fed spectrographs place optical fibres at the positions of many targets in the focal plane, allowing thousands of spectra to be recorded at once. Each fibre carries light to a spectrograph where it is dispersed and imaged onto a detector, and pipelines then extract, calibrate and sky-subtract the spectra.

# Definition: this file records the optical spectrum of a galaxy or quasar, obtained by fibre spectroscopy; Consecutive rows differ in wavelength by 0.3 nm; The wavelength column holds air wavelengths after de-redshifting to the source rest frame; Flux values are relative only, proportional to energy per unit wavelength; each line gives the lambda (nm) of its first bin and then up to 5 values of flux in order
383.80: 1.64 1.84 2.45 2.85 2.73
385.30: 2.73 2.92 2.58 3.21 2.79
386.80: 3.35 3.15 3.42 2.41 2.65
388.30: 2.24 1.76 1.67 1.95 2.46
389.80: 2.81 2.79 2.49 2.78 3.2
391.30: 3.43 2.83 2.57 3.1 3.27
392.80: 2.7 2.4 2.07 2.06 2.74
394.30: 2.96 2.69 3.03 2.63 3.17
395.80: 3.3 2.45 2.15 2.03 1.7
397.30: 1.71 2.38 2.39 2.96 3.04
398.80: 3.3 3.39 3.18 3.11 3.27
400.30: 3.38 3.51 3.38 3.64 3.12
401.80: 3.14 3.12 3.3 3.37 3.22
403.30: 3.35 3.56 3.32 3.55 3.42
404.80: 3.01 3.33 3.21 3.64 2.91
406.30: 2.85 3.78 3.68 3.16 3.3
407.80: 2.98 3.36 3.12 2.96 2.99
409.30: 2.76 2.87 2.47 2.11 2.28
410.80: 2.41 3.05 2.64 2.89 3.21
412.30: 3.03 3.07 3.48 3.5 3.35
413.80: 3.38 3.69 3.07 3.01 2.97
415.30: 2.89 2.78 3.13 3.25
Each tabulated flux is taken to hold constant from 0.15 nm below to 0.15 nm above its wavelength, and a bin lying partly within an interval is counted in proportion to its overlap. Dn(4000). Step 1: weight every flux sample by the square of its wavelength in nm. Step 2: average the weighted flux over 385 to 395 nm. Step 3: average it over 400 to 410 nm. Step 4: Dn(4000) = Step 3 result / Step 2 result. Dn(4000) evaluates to 1.29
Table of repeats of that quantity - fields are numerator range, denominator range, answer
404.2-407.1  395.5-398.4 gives 1.45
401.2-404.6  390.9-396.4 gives 1.25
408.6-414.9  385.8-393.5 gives 1.23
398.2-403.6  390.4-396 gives 1.21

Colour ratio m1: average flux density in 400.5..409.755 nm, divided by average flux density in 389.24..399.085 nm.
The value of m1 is 1.2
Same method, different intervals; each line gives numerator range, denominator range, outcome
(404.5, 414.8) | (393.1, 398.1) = 1.25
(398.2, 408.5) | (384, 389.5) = 1.27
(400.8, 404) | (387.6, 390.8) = 1.41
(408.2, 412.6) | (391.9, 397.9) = 1.09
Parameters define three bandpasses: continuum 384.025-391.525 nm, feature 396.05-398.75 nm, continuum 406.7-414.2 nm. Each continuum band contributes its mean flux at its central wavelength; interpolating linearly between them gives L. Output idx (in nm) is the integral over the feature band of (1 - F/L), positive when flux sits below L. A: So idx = 0.46 nm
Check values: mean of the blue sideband 2.68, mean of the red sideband 3.03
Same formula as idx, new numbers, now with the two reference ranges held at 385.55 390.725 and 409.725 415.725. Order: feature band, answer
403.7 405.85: -0.38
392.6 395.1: 0.10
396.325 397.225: 0.27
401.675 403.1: -0.21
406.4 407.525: -0.23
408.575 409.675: 0.01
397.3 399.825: -0.11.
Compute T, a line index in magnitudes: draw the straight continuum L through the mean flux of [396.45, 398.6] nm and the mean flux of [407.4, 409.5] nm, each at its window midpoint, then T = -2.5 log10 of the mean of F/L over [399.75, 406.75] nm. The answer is -0.230 mag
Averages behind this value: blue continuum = 2.29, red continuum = 3.06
